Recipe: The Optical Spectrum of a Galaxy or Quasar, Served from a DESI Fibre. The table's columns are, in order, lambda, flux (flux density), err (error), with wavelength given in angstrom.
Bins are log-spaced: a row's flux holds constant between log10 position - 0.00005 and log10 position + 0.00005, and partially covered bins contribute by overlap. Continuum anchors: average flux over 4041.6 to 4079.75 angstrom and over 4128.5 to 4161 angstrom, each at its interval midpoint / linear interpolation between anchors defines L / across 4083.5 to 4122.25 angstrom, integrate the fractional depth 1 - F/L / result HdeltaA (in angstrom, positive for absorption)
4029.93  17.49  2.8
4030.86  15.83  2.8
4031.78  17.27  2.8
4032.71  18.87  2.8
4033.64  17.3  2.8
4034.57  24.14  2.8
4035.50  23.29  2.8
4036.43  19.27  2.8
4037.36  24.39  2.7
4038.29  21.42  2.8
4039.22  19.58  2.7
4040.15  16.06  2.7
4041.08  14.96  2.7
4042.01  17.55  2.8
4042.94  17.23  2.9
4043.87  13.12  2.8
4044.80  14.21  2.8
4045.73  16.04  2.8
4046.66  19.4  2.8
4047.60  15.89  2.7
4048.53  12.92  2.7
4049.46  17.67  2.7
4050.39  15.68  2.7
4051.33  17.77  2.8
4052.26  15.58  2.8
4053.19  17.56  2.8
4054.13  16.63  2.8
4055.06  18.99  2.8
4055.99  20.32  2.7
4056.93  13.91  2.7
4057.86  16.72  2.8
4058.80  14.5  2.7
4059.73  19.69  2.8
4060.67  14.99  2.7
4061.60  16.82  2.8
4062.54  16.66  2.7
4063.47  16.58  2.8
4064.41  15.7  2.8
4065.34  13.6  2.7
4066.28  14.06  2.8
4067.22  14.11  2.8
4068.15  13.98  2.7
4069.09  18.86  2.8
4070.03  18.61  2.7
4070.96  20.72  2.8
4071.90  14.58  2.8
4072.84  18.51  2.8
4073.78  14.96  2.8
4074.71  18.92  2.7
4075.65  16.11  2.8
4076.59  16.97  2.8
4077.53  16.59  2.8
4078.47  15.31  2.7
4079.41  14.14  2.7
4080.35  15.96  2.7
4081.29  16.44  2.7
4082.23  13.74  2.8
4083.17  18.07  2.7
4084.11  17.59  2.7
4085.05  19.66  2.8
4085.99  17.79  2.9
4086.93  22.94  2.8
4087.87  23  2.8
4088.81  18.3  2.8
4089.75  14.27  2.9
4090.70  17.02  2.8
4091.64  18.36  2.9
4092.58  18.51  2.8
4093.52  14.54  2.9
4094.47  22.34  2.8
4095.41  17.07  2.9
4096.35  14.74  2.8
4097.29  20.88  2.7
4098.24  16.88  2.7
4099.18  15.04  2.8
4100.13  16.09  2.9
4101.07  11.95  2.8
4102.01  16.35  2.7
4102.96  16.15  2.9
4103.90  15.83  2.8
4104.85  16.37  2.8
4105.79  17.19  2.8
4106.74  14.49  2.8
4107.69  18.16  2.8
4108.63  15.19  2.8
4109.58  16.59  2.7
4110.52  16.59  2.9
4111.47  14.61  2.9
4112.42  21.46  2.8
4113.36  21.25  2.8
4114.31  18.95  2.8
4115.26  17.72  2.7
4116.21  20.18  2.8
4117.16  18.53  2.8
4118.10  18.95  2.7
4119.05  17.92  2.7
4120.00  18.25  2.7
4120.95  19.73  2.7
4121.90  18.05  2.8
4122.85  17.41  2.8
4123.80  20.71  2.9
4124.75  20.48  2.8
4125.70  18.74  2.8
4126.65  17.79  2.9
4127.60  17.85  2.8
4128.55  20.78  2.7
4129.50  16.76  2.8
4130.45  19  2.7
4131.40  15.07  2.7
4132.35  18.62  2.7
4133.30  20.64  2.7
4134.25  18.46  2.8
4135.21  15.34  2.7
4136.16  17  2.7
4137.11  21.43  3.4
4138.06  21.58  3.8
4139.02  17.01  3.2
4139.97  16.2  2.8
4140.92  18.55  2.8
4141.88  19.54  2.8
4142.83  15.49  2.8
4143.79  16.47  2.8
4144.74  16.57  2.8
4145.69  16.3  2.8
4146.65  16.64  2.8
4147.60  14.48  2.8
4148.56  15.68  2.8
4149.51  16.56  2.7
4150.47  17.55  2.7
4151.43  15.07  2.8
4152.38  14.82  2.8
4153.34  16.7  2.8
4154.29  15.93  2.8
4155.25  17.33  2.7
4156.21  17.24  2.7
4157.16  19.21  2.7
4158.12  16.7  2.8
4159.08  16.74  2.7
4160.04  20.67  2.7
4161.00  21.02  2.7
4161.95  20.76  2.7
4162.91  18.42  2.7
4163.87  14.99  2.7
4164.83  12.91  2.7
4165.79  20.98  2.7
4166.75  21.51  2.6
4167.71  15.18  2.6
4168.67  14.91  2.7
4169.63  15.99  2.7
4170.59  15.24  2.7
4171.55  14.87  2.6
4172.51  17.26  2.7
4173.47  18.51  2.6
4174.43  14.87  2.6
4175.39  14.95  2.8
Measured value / -1.8 angstrom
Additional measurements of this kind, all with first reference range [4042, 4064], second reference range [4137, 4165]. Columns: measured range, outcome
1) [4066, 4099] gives -1.1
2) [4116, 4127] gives -1.2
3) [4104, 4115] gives -0.2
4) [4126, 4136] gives -0.5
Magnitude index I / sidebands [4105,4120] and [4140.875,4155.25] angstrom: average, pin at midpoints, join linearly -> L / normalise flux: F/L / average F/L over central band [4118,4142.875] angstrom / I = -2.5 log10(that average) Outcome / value -0.08 mag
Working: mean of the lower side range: 17.8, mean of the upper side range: 16.4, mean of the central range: 18.5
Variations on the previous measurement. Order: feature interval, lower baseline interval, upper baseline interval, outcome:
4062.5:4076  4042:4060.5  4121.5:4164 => 0.024 mag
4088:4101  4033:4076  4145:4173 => -0.008 mag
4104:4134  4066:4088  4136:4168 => -0.053 mag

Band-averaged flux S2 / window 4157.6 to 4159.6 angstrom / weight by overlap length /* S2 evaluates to 16.8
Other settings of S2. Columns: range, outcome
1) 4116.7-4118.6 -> 18.8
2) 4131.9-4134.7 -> 19.3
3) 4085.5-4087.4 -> 20.4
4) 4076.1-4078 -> 16.7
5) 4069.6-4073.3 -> 18.1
